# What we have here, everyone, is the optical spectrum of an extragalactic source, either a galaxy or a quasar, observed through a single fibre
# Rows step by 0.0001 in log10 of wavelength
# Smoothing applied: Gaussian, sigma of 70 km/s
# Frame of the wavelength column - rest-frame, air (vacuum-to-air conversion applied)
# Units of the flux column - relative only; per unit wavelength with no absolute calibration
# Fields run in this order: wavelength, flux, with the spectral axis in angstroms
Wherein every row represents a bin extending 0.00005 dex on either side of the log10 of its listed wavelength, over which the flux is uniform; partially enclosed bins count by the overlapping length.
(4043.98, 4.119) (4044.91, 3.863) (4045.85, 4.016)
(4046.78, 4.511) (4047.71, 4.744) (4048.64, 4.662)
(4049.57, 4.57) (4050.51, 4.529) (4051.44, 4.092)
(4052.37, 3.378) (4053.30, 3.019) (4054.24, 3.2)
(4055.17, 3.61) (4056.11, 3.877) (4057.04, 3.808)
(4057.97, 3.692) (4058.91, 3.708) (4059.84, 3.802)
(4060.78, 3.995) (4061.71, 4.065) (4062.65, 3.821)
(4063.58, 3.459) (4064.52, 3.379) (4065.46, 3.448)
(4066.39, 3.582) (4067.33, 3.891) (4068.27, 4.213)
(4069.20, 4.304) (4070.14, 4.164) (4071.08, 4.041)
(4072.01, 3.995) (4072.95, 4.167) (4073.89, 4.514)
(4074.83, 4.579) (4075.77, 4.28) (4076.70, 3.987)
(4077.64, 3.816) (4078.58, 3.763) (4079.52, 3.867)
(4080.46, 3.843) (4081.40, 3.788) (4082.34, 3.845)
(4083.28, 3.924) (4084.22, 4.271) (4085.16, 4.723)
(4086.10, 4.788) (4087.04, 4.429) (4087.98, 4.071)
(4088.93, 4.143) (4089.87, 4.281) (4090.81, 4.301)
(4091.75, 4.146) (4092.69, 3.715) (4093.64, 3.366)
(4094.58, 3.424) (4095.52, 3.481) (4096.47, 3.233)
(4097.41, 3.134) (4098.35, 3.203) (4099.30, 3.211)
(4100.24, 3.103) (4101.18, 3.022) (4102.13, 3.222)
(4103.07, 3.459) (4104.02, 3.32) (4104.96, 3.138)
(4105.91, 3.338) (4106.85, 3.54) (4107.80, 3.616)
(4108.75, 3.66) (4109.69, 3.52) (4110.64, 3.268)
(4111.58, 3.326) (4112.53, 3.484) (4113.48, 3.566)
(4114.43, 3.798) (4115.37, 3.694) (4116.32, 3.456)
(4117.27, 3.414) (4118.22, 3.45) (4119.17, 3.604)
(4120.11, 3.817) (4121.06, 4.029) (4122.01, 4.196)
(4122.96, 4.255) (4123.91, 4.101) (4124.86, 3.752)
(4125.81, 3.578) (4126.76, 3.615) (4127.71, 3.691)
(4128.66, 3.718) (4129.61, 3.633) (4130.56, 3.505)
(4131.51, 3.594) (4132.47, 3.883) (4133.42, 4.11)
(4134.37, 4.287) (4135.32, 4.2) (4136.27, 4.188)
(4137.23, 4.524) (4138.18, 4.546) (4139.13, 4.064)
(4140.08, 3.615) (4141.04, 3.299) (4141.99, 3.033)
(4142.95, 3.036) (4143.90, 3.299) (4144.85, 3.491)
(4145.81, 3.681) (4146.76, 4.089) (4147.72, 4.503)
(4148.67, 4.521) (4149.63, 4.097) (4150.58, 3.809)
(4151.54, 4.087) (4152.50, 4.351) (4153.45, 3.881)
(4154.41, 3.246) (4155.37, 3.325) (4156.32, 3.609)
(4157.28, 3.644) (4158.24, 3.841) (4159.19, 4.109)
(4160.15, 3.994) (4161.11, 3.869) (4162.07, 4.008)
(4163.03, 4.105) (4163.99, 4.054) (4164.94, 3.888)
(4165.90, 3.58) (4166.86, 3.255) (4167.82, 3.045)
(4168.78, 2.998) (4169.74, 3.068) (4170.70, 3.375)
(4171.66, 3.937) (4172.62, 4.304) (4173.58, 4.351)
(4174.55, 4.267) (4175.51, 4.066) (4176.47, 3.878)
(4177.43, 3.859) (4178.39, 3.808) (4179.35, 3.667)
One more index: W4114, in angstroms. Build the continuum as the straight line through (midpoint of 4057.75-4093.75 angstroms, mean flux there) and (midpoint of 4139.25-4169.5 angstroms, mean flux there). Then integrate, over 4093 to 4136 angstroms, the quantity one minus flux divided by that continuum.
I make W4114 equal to 3.1 angstroms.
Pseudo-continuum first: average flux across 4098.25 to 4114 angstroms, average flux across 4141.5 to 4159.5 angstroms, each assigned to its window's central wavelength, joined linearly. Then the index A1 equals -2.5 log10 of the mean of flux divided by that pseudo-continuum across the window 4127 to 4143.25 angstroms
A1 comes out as -0.06 mag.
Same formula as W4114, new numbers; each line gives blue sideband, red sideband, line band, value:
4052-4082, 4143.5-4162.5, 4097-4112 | 2.1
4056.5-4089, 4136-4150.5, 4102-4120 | 2.0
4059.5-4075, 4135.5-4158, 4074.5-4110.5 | 1.6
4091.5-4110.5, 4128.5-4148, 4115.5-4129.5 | -0.5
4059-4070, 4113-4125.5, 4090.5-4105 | 1.5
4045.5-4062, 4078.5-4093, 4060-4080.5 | 0.4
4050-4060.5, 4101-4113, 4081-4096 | -2.3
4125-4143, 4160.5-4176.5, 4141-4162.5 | 0.0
